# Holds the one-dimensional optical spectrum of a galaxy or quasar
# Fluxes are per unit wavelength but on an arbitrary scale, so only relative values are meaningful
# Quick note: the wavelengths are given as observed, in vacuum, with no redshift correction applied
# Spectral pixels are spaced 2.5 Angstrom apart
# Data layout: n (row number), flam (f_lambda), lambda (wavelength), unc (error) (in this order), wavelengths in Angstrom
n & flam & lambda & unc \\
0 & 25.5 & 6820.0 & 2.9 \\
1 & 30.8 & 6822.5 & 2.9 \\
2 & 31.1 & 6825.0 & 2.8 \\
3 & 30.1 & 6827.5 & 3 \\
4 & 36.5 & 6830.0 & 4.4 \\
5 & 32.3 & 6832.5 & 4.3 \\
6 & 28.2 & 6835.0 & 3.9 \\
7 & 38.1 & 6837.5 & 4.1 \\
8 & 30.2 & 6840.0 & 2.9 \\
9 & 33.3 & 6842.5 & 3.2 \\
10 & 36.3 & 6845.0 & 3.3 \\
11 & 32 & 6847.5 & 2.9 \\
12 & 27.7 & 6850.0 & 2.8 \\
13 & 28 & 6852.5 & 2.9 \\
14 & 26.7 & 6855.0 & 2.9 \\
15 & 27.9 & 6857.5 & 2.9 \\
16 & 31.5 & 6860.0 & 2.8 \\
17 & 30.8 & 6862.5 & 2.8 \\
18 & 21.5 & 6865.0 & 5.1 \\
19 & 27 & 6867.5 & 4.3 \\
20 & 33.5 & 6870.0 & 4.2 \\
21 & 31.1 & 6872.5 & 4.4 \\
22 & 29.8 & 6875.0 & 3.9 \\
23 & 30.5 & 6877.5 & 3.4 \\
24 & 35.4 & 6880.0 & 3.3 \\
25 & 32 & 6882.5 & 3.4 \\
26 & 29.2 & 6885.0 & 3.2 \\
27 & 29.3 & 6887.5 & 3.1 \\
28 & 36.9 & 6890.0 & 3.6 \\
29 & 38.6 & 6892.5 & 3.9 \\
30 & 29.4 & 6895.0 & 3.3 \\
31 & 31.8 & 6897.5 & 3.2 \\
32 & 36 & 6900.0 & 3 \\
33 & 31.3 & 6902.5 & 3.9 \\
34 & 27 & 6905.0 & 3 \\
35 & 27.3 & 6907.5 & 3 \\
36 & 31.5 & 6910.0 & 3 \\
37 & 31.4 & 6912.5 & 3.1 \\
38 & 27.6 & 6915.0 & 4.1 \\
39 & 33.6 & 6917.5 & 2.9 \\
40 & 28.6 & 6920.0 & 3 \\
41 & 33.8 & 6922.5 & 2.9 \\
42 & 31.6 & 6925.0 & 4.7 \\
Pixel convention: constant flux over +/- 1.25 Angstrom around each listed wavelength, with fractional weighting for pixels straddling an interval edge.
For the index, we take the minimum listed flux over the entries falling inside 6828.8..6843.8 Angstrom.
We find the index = 28.2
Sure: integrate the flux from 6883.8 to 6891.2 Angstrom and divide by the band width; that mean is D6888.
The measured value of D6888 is 31.8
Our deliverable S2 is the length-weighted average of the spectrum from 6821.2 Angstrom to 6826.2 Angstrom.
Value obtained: 30.9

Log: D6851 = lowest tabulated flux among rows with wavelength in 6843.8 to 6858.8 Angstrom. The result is 26.7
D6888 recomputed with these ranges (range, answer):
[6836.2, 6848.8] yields 33.9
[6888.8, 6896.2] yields 35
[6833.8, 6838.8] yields 33.2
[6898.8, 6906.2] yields 31.4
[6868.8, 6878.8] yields 31.2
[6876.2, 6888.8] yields 31.3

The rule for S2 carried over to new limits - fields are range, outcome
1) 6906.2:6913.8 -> 30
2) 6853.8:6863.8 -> 29.2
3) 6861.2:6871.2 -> 28.2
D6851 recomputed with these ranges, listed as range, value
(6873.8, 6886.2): 29.2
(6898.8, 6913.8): 27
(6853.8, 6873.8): 21.5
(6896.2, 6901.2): 31.8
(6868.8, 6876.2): 29.8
